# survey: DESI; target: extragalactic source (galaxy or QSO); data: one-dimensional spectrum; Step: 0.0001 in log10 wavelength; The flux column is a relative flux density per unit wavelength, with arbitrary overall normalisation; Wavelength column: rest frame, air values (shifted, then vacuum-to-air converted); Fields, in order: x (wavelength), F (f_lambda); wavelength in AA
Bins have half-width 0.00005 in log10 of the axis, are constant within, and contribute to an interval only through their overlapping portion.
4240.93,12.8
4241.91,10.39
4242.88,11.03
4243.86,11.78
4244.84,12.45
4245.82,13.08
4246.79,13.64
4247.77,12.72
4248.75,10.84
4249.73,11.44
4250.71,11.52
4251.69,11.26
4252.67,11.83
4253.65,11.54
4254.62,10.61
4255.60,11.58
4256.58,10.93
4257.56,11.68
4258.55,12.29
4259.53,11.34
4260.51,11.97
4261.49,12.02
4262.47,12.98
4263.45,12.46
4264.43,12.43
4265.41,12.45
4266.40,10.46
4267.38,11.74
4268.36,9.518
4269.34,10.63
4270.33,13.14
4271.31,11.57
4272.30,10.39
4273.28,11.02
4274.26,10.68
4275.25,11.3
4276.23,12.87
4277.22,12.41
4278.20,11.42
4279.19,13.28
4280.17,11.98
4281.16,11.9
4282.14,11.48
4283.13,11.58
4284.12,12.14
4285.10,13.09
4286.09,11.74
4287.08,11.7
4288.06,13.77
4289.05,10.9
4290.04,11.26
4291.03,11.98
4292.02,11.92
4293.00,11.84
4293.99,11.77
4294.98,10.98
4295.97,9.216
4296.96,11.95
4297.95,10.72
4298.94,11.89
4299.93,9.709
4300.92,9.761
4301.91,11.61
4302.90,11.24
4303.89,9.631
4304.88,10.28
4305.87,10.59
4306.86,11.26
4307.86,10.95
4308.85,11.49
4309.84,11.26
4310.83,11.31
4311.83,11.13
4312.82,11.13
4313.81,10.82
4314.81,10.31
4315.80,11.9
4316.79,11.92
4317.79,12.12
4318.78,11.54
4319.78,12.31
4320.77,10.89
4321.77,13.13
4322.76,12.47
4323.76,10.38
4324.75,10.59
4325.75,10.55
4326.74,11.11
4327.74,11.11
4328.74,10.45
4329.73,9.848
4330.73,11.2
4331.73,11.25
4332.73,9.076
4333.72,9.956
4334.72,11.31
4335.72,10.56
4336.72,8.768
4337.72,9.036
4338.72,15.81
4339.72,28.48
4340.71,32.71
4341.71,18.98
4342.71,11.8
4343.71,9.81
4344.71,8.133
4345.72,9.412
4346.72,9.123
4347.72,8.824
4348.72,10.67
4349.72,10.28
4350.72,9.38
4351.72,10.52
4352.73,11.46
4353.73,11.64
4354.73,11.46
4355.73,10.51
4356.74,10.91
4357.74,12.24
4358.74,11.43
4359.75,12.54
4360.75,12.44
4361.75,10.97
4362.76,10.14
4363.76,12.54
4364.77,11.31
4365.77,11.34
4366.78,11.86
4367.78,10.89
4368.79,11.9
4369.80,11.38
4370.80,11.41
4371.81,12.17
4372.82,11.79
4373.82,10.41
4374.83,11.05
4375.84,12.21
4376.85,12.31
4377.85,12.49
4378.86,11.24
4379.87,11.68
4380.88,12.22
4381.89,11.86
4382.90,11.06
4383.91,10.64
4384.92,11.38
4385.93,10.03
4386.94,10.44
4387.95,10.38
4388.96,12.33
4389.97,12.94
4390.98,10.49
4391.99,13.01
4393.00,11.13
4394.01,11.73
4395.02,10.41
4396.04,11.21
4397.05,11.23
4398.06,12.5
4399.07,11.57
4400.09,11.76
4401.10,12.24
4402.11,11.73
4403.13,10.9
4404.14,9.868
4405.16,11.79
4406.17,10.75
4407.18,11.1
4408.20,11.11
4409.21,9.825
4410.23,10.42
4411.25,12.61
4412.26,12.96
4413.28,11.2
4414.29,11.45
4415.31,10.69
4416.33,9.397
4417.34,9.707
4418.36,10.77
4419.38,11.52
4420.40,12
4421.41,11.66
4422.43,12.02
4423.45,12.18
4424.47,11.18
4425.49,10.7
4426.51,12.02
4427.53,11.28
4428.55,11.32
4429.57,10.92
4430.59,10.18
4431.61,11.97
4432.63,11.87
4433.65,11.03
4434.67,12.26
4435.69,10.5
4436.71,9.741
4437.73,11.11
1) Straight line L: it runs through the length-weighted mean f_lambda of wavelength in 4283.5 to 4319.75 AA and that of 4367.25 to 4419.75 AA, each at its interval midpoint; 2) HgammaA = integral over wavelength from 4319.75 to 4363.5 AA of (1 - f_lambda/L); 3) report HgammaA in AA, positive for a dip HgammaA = -2.2 AA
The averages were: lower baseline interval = 11.3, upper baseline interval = 11.3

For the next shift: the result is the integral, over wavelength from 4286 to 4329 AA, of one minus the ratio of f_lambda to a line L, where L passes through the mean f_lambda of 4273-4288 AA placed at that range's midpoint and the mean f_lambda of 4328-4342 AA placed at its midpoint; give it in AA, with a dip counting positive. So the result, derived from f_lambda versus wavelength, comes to 5.7 AA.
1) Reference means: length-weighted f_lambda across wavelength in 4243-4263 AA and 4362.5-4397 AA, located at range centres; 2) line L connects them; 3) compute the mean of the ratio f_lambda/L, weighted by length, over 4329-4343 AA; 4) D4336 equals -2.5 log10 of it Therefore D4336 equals -0.22 mag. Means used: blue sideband 11.9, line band 14.2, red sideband 11.5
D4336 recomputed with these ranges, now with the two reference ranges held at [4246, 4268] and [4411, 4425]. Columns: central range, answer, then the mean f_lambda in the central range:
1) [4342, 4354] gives 0.135 mag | 10.2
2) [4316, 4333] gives 0.039 mag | 11.2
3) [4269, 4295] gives -0.008 mag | 11.8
